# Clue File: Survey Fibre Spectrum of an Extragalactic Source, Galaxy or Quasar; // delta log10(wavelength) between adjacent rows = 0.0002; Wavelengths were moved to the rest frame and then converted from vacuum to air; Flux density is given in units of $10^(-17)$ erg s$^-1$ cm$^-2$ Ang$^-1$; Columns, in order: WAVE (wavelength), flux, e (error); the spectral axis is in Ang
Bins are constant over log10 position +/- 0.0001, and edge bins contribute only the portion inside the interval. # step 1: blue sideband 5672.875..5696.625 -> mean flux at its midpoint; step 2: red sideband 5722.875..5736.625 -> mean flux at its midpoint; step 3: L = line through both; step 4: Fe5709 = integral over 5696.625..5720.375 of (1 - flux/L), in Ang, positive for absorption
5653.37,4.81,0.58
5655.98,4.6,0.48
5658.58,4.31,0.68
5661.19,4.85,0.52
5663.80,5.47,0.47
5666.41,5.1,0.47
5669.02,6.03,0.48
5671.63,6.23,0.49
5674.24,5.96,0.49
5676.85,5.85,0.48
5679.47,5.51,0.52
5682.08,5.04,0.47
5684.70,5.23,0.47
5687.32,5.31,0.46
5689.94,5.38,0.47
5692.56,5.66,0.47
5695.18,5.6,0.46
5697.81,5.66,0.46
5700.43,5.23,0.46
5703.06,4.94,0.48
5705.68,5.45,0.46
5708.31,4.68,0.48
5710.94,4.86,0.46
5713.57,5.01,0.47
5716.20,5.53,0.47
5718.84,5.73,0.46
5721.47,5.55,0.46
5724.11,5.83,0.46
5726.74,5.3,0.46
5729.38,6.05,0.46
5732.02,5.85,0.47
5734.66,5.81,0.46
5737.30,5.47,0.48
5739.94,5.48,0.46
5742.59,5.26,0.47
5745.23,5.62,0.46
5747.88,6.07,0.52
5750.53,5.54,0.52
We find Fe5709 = 1.71 Ang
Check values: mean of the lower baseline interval 5.51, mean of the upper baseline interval 5.76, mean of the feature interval 5.23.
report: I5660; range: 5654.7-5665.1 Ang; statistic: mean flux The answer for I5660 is 4.81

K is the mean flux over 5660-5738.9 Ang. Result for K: 5.47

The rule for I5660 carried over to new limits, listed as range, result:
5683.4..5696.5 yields 5.43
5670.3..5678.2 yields 6.01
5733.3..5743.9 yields 5.51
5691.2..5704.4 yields 5.42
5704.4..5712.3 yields 4.99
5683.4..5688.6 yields 5.27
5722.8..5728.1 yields 5.57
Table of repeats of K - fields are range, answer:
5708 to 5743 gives 5.49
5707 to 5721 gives 5.19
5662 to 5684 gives 5.62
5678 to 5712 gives 5.28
